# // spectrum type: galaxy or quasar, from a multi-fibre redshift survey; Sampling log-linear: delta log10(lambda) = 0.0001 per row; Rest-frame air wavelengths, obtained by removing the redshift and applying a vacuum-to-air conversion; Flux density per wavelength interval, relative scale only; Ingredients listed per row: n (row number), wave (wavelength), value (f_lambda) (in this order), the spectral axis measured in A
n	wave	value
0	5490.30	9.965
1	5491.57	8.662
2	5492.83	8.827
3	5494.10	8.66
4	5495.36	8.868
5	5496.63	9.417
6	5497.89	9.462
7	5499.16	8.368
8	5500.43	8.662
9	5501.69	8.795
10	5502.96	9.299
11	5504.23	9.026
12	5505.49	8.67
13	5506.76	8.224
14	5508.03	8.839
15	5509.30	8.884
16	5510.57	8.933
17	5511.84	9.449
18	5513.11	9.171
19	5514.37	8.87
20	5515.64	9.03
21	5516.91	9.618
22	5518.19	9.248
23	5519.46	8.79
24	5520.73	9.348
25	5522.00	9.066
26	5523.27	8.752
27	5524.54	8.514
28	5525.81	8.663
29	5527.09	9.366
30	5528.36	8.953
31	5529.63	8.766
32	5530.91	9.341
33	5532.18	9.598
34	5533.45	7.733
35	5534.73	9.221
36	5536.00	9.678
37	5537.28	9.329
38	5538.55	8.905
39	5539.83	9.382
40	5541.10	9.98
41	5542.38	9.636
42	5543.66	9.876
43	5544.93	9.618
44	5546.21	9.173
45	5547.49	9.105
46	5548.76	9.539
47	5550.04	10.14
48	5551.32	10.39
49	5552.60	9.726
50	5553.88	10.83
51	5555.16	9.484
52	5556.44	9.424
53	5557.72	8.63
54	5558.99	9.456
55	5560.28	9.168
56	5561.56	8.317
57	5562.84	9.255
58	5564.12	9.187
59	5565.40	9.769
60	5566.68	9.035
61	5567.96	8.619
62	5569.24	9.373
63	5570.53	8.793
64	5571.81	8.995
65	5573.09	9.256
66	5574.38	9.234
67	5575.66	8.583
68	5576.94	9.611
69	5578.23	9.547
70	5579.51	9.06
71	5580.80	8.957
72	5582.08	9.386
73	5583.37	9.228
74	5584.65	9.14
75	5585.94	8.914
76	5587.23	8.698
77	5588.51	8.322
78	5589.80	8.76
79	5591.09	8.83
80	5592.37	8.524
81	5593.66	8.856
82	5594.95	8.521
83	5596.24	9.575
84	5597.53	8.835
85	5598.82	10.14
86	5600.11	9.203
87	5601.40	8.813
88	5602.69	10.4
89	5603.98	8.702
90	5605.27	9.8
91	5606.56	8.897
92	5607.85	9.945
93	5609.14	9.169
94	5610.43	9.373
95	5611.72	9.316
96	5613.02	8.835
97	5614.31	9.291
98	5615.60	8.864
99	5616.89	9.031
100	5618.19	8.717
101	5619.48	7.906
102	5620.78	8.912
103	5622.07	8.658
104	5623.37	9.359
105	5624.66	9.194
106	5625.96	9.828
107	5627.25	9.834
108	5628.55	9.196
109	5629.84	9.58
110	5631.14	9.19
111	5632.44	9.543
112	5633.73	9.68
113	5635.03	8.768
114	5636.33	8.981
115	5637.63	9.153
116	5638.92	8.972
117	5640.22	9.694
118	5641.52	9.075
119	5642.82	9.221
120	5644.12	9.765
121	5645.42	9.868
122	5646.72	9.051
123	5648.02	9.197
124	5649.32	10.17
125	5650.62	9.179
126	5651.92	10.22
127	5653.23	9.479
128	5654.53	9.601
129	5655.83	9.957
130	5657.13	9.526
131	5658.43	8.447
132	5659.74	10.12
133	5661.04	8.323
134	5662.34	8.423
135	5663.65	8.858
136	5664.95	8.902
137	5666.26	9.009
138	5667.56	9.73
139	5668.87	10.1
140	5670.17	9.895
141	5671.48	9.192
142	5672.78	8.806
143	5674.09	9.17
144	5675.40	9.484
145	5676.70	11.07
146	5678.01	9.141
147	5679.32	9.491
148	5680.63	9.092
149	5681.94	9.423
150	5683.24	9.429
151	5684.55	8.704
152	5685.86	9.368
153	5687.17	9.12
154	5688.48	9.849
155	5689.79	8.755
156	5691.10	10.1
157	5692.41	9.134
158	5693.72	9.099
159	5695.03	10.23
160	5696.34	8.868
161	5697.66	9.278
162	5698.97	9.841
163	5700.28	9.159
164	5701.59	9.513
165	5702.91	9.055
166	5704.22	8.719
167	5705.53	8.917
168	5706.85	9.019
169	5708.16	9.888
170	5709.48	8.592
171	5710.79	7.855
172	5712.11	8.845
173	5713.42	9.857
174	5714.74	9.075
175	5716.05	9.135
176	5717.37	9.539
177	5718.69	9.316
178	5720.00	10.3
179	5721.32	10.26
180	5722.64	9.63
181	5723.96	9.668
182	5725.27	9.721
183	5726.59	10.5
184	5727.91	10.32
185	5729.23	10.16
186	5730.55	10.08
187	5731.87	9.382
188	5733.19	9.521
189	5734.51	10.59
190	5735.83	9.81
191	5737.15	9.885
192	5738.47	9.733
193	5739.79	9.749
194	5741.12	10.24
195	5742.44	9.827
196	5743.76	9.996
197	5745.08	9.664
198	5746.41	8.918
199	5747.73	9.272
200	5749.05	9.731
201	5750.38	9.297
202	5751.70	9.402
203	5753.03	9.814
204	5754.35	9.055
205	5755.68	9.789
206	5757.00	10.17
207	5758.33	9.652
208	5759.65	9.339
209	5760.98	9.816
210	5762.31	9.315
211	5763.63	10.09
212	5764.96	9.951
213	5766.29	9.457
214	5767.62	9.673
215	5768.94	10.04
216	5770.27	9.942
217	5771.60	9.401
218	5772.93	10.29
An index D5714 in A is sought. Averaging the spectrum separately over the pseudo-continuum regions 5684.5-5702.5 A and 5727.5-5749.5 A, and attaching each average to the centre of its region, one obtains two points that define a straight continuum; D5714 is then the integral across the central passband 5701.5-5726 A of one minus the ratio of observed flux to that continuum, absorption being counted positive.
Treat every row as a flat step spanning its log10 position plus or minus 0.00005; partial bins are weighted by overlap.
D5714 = 0.7 A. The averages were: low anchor 9.37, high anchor 9.81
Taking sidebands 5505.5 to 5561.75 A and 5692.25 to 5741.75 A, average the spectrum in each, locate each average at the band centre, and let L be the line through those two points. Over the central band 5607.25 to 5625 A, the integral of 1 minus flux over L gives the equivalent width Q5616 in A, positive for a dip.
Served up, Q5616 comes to 0.6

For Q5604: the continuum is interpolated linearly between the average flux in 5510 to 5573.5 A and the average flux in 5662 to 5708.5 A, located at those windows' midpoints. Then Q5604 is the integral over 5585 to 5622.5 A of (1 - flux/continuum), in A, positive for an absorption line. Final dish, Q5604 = 1.0 A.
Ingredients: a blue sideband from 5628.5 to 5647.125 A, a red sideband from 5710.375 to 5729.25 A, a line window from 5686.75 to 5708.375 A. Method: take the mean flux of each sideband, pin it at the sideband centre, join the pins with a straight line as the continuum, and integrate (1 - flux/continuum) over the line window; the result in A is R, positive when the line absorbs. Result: 0.50 A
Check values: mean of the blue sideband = 9.32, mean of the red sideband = 9.62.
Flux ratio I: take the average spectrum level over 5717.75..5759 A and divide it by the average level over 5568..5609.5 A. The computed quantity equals 1.1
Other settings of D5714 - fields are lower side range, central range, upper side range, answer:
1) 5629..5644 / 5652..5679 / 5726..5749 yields 0.18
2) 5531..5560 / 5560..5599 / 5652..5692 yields 1.73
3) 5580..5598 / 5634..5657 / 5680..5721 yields -0.89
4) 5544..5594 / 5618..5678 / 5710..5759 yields 0.63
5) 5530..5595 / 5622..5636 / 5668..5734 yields -0.05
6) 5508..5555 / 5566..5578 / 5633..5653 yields 0.33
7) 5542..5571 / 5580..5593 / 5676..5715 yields 0.70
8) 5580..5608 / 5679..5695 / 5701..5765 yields 0.16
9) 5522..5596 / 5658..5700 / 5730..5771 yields 0.82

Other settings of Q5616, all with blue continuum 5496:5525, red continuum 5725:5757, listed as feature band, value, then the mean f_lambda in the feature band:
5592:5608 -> 0.09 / 9.23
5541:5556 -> -1.10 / 9.77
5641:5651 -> 0.00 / 9.45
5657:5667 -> 0.61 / 8.93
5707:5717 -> 0.65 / 9.05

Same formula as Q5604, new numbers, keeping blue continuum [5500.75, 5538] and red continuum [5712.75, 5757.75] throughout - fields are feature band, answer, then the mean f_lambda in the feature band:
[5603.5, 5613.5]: 0.0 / 9.27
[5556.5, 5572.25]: 0.2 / 9.07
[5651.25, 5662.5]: 0.1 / 9.39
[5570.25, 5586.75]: 0.1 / 9.13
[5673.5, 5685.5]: 0.1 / 9.44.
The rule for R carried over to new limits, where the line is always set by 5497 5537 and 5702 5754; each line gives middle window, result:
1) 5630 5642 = 0.1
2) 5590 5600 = 0.2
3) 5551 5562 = -0.5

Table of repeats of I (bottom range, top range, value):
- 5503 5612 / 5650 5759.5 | 1.03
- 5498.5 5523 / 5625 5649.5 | 1.05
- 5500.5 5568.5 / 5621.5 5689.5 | 1.02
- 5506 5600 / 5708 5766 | 1.05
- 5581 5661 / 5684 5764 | 1.03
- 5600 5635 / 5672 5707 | 1.01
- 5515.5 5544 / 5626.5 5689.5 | 1.02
